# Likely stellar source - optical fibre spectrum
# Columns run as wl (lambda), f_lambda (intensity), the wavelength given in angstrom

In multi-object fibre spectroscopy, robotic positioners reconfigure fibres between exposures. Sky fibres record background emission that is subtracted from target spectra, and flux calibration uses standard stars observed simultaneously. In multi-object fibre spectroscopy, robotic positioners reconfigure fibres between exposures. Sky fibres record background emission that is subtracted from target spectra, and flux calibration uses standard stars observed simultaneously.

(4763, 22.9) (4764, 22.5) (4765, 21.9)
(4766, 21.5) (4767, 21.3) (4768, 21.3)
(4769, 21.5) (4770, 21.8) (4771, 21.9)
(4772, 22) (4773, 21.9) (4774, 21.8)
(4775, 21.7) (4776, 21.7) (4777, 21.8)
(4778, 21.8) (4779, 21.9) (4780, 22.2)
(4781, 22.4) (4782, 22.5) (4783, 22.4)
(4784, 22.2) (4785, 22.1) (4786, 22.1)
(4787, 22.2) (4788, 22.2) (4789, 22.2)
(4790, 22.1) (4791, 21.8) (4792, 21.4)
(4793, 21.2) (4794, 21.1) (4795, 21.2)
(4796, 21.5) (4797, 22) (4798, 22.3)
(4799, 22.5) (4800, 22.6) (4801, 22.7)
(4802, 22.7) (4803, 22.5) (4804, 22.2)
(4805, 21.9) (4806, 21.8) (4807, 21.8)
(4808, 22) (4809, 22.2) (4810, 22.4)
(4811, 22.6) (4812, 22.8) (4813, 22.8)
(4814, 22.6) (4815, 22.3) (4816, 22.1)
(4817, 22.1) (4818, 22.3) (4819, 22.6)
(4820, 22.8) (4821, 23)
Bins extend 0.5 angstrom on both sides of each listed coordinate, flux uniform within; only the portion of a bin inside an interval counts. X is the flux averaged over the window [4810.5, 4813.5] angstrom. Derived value 22.7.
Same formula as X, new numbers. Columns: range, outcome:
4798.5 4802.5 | 22.6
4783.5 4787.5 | 22.2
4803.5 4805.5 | 22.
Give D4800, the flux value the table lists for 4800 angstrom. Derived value 22.6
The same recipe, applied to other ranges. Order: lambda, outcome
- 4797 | 22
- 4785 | 22.1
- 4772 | 22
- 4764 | 22.5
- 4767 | 21.3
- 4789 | 22.2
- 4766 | 21.5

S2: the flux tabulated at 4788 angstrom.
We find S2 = 22.2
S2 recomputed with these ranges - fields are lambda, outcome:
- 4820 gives 22.8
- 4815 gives 22.3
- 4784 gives 22.2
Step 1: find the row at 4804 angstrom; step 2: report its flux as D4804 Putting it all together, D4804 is 22.2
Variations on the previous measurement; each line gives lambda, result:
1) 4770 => 21.8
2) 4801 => 22.7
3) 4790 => 22.1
